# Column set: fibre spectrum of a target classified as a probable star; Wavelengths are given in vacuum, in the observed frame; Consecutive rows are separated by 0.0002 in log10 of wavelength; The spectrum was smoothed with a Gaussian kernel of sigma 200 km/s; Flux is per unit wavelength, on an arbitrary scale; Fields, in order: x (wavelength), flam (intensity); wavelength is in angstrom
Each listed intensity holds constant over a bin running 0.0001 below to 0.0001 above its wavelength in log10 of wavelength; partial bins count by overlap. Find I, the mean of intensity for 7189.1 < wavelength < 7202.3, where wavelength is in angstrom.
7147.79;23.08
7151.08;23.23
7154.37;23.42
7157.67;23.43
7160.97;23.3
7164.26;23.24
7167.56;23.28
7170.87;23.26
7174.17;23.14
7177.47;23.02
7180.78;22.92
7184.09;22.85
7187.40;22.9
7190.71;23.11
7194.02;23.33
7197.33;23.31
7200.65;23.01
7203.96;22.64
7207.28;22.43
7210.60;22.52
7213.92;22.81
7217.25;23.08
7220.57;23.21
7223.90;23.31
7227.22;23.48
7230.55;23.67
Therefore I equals 23.2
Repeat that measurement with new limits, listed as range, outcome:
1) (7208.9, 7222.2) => 22.9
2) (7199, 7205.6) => 22.8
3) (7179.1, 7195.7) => 23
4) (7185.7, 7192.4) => 23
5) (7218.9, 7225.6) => 23.3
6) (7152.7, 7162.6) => 23.4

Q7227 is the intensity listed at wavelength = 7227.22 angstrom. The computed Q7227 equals 23.48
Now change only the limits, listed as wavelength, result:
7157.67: 23.43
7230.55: 23.67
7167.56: 23.28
